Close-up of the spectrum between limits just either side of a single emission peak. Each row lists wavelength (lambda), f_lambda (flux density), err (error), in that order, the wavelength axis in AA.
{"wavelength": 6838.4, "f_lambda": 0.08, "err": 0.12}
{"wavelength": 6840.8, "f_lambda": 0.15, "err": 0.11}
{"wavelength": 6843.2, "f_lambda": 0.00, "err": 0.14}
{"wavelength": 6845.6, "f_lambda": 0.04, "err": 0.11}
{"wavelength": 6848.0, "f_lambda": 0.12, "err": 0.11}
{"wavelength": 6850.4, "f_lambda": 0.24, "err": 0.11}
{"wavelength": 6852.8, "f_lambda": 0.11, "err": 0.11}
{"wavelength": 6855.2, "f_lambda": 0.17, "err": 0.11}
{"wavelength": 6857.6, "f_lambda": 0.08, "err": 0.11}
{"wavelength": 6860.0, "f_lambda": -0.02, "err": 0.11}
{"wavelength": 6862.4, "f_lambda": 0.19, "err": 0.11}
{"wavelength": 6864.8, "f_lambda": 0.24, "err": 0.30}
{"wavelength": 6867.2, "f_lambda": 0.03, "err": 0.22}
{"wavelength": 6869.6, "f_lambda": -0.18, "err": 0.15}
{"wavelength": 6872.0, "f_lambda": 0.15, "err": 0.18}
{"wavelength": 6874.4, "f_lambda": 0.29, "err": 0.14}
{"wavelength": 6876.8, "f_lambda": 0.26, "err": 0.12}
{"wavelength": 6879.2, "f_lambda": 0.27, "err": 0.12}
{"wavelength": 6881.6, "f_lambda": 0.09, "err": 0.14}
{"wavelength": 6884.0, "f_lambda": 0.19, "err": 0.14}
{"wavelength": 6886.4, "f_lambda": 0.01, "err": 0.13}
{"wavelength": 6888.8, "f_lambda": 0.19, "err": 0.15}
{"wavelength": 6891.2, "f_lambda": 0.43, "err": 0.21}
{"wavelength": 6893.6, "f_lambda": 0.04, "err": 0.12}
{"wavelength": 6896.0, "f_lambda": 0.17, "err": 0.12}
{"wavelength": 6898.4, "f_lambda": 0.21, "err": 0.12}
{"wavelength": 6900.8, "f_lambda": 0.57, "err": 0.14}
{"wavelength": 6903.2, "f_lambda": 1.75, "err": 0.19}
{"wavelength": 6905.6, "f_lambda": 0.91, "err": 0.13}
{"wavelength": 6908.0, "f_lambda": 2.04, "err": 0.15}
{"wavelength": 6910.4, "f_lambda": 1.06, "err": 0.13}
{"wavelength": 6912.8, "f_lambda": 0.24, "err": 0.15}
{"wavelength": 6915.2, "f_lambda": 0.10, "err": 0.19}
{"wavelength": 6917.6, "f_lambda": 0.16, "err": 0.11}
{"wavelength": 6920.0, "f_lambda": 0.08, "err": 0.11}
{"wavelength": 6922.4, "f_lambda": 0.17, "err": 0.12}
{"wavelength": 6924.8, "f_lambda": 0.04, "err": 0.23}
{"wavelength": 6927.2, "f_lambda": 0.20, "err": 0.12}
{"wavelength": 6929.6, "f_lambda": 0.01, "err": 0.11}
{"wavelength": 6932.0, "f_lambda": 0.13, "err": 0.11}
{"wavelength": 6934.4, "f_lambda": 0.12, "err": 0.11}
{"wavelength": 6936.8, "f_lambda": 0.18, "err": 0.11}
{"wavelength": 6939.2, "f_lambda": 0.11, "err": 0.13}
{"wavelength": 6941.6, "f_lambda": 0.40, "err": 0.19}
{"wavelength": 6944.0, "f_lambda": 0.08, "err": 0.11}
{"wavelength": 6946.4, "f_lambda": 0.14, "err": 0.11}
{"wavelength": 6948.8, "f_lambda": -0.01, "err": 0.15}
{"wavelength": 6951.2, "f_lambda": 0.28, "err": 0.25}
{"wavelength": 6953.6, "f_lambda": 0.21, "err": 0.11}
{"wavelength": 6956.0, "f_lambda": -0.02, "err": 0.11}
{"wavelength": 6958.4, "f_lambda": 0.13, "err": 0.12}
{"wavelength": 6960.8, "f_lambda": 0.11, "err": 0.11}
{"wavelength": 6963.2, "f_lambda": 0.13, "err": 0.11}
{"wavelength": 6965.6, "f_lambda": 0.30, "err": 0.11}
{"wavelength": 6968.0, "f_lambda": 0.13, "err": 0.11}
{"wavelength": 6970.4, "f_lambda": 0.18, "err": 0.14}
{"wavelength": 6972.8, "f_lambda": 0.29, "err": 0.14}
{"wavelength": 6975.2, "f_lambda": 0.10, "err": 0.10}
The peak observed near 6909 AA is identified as [O II] 3727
